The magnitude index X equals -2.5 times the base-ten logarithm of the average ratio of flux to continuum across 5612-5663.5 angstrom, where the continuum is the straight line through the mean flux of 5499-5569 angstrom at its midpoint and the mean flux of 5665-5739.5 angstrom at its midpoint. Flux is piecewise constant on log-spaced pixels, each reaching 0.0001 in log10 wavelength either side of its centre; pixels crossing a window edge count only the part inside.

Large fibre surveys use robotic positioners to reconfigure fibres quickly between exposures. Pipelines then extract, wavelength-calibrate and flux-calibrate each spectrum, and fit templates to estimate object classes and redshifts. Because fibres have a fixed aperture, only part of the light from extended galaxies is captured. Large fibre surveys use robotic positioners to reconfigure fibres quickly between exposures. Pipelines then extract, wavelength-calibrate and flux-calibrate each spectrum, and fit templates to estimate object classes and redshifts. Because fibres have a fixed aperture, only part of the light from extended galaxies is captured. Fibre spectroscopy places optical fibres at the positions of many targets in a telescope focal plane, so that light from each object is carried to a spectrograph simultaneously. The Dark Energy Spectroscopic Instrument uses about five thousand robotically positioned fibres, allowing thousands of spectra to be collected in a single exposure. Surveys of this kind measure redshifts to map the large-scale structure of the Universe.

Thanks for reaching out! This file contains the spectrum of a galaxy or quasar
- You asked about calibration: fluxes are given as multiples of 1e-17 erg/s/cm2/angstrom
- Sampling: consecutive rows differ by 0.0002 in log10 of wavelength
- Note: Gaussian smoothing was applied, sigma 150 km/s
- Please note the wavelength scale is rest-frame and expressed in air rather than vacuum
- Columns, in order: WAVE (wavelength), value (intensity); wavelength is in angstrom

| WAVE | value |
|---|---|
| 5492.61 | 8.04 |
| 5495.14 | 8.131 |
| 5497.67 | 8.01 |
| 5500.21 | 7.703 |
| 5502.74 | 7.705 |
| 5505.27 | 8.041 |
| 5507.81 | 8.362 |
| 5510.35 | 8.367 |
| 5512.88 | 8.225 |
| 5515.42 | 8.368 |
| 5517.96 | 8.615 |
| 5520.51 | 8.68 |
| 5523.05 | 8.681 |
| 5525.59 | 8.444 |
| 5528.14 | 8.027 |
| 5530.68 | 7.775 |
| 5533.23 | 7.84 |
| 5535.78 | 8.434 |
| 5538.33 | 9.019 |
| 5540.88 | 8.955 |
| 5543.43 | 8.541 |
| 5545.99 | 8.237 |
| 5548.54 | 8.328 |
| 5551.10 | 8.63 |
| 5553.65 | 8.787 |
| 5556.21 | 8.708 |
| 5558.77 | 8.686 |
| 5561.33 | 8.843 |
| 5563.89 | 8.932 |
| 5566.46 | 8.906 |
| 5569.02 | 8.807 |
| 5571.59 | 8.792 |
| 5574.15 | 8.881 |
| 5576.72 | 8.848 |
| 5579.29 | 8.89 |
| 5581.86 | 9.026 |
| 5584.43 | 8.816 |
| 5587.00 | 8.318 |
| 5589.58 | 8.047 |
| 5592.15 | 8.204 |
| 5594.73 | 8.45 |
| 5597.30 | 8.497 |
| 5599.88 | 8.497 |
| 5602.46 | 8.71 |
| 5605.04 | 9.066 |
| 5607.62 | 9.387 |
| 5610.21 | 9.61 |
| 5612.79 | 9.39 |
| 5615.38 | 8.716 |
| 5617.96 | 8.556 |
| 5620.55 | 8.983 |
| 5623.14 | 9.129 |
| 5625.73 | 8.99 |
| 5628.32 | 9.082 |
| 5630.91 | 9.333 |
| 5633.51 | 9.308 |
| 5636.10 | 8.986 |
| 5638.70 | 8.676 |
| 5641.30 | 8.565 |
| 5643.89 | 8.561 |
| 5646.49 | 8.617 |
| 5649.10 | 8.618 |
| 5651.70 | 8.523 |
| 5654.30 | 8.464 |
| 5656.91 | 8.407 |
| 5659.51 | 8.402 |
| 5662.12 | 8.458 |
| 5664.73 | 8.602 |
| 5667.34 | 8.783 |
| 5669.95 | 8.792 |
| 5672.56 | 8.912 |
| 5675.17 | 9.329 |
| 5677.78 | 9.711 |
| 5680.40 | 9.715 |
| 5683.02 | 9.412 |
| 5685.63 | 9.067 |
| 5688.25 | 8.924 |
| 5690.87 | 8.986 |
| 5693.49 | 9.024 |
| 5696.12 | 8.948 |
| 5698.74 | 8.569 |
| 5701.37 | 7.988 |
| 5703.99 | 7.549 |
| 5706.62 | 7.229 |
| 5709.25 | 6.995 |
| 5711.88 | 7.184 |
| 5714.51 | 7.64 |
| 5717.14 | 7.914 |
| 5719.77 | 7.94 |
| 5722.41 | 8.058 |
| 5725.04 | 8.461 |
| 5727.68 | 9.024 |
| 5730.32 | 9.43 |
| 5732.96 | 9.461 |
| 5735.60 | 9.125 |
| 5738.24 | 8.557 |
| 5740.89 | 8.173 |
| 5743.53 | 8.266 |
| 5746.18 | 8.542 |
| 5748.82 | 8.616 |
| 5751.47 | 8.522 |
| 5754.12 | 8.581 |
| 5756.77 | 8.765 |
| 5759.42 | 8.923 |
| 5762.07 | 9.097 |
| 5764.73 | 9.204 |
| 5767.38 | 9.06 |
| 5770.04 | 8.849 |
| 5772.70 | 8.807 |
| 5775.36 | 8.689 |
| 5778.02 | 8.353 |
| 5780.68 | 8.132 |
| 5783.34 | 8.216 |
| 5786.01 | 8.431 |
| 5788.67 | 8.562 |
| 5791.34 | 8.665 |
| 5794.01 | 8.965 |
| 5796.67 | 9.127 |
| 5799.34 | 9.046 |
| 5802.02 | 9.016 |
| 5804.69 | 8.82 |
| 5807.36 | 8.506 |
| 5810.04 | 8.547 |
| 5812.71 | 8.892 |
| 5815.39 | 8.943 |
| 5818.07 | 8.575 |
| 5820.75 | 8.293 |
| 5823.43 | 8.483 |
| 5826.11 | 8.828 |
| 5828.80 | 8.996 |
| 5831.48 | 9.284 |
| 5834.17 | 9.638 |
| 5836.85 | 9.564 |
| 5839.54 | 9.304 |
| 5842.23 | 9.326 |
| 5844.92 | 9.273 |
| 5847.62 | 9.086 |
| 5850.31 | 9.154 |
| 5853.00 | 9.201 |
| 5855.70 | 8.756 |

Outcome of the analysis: -0.03 mag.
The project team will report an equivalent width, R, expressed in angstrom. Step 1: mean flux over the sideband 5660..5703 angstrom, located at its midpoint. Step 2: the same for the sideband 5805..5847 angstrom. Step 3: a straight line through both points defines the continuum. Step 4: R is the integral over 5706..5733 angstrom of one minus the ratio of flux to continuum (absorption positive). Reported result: 2.6 angstrom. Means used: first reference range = 8.93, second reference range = 8.96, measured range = 8.08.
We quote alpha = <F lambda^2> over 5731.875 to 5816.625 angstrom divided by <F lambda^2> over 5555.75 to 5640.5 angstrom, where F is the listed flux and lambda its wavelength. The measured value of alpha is 1.05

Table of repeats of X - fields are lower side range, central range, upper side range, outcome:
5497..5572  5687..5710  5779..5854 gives 0.055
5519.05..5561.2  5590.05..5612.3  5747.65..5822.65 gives -0.031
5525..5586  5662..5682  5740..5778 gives -0.049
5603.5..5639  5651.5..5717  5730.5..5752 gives 0.045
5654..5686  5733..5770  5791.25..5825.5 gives 0.010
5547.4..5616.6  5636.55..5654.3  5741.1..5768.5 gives 0.019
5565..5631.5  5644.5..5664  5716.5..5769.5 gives 0.036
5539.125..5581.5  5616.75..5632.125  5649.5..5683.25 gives -0.024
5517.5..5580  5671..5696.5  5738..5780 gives -0.067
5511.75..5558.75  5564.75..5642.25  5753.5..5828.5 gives -0.039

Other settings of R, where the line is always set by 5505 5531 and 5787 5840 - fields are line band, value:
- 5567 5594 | -0.6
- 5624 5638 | -0.9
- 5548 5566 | -0.6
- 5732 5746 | 0.1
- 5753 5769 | -0.3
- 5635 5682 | -1.0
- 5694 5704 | 0.3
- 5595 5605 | -0.1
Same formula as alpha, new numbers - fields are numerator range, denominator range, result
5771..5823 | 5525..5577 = 1.10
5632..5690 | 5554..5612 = 1.04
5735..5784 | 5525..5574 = 1.09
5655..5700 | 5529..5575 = 1.09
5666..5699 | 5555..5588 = 1.08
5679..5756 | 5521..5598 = 1.05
